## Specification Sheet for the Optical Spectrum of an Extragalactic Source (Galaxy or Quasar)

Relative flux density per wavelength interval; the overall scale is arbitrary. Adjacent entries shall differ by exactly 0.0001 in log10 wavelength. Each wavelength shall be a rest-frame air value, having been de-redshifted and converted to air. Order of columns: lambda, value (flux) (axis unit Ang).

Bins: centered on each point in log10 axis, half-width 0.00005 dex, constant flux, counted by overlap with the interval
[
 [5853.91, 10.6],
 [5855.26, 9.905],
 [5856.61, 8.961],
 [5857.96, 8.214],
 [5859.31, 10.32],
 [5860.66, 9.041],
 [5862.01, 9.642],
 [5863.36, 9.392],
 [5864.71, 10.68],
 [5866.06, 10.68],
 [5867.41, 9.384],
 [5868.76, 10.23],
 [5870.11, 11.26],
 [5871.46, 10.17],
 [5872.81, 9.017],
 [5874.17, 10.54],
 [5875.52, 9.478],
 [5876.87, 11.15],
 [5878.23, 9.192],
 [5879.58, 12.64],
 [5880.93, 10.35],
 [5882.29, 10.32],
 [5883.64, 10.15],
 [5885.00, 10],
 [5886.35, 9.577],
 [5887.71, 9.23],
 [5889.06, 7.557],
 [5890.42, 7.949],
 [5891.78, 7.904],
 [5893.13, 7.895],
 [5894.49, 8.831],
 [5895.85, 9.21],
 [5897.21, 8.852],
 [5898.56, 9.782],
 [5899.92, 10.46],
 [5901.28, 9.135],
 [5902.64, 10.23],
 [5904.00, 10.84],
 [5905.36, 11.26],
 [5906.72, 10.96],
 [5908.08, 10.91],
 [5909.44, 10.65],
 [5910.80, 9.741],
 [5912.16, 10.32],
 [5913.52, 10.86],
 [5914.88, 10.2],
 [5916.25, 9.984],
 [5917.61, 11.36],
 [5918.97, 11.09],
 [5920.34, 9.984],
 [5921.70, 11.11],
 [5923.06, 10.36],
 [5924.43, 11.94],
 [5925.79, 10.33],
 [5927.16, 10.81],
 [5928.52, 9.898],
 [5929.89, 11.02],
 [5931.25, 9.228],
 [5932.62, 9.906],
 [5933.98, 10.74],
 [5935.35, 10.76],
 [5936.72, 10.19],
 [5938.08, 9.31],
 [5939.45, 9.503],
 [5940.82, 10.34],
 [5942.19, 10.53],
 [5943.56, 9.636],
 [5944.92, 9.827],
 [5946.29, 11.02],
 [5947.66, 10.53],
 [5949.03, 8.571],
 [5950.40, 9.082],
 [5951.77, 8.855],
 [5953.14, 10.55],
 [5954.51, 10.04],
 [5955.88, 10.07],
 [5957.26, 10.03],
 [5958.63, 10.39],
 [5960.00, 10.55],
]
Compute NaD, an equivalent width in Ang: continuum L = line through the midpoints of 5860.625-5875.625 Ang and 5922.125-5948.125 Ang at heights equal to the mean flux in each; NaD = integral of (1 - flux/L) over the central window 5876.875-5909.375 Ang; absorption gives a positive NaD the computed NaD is 1.21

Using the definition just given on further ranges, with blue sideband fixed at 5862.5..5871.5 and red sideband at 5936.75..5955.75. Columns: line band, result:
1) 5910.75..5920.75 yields -0.5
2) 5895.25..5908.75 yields -0.1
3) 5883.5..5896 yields 1.7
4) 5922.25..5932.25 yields -0.6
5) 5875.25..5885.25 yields -0.3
